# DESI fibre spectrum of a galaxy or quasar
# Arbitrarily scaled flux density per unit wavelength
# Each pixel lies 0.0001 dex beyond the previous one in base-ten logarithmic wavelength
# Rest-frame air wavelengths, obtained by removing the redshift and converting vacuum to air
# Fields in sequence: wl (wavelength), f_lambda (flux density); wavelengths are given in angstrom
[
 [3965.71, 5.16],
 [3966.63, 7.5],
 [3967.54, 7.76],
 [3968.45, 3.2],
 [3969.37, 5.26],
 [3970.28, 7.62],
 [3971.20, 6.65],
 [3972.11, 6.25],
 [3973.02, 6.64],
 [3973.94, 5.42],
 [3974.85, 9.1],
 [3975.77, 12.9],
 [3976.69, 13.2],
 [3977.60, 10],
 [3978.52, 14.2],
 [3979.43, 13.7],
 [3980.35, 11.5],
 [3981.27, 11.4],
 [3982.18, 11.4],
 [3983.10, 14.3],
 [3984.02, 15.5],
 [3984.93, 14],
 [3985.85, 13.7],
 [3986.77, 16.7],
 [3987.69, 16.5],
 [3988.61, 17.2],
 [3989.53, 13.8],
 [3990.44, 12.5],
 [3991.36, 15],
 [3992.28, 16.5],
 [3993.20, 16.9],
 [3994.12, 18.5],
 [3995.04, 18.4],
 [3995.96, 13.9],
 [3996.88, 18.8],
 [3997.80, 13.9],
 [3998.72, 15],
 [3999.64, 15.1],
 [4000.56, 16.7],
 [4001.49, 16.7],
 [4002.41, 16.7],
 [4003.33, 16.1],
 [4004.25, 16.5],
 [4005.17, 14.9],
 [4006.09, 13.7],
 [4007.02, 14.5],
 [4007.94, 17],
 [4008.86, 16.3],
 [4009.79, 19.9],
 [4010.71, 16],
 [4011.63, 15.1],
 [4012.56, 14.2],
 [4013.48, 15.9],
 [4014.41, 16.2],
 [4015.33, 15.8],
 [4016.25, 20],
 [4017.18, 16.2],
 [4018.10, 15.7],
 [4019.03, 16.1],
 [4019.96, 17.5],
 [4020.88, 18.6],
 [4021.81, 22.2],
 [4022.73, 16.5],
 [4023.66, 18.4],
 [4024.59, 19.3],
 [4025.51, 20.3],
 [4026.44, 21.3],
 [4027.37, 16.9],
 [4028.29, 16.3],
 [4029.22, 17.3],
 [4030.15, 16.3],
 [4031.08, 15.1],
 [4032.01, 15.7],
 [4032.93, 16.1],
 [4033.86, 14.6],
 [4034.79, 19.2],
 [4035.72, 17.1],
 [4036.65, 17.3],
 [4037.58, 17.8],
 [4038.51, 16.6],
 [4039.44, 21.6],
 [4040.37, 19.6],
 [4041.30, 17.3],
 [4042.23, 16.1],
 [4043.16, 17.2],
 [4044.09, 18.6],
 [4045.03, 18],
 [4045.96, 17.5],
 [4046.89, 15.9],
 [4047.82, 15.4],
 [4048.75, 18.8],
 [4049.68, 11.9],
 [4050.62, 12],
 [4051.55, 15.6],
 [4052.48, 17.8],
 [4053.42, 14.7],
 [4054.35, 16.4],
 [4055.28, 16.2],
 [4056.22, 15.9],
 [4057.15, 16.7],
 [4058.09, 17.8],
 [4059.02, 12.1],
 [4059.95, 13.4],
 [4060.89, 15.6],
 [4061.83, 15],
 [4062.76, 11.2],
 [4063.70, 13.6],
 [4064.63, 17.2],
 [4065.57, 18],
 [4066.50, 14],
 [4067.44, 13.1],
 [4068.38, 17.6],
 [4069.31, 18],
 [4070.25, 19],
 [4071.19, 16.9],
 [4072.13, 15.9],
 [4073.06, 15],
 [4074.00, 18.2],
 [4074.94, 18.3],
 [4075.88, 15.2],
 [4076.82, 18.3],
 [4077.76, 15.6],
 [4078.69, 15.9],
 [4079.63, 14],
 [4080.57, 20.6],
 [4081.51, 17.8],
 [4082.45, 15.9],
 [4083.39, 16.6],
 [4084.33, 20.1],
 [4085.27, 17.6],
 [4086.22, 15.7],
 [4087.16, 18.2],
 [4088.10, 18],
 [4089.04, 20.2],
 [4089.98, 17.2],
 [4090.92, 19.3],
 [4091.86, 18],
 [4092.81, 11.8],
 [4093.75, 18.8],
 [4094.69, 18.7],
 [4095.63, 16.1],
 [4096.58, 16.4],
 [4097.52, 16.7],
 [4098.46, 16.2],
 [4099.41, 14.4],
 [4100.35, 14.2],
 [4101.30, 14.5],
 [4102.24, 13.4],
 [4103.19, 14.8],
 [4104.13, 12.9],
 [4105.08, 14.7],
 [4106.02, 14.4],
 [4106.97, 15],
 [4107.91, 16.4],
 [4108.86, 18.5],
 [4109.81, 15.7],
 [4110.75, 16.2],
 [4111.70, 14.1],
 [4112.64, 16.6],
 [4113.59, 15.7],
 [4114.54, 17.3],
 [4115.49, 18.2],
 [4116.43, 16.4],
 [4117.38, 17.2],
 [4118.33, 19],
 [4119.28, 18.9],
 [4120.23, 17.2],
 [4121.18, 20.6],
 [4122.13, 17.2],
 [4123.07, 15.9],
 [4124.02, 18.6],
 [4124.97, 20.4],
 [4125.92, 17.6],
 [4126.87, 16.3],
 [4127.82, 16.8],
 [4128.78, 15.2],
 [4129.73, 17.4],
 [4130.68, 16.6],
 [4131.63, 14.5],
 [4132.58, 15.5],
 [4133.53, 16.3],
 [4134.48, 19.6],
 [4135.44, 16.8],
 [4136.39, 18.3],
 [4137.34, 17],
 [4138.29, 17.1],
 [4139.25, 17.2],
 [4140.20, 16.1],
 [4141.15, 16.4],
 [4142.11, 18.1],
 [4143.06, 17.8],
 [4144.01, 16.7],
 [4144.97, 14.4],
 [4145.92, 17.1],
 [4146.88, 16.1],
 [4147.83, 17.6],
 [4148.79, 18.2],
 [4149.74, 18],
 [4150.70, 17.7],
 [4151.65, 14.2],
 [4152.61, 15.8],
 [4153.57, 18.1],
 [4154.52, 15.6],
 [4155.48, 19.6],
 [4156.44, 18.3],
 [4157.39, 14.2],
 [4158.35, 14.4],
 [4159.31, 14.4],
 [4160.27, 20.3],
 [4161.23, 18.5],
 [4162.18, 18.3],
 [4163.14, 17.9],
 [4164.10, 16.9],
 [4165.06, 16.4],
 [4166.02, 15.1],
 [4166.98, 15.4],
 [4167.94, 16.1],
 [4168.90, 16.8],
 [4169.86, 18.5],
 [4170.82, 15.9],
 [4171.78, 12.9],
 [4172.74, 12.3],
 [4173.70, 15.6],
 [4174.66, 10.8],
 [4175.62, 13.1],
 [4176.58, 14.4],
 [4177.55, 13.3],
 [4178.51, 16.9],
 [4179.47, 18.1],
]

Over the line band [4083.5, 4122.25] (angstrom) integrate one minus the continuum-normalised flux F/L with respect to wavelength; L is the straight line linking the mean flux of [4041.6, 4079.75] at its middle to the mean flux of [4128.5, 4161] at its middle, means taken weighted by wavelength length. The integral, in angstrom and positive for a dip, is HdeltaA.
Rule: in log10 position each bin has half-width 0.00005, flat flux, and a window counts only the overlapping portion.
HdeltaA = -0.60 angstrom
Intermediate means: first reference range 16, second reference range 16.8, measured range 16.6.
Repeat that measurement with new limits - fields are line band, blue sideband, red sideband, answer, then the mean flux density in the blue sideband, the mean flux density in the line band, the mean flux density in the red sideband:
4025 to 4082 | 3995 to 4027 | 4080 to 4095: 2.6 angstrom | 16.8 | 16.5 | 17.7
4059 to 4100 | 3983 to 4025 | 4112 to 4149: 0.7 angstrom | 16.3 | 16.5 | 17.2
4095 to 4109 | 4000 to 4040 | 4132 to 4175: 1.3 angstrom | 17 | 15.2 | 16.6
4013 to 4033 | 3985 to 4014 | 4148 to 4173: -1.9 angstrom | 15.9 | 17.5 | 16.6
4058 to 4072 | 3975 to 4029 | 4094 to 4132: 0.6 angstrom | 15.9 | 15.4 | 16.4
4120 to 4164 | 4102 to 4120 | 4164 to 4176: -4.4 angstrom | 16.1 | 17.1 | 15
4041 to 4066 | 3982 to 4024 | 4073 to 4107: 0.9 angstrom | 16.1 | 15.8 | 16.5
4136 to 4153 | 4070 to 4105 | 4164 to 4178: -1.6 angstrom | 16.6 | 16.9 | 14.8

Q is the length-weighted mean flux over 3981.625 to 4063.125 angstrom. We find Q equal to 16.3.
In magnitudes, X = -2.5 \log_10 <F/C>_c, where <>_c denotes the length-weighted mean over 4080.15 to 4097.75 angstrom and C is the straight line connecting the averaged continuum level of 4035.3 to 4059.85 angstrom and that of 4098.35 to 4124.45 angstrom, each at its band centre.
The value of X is -0.08 mag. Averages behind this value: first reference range 16.6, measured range 17.6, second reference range 16.2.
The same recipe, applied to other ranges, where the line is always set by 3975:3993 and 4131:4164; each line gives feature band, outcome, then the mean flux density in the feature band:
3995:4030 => -0.17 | 16.8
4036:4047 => -0.19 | 17.8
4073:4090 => -0.11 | 17.3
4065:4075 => -0.08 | 16.7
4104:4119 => 0.00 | 16.3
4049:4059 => -0.02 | 15.4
